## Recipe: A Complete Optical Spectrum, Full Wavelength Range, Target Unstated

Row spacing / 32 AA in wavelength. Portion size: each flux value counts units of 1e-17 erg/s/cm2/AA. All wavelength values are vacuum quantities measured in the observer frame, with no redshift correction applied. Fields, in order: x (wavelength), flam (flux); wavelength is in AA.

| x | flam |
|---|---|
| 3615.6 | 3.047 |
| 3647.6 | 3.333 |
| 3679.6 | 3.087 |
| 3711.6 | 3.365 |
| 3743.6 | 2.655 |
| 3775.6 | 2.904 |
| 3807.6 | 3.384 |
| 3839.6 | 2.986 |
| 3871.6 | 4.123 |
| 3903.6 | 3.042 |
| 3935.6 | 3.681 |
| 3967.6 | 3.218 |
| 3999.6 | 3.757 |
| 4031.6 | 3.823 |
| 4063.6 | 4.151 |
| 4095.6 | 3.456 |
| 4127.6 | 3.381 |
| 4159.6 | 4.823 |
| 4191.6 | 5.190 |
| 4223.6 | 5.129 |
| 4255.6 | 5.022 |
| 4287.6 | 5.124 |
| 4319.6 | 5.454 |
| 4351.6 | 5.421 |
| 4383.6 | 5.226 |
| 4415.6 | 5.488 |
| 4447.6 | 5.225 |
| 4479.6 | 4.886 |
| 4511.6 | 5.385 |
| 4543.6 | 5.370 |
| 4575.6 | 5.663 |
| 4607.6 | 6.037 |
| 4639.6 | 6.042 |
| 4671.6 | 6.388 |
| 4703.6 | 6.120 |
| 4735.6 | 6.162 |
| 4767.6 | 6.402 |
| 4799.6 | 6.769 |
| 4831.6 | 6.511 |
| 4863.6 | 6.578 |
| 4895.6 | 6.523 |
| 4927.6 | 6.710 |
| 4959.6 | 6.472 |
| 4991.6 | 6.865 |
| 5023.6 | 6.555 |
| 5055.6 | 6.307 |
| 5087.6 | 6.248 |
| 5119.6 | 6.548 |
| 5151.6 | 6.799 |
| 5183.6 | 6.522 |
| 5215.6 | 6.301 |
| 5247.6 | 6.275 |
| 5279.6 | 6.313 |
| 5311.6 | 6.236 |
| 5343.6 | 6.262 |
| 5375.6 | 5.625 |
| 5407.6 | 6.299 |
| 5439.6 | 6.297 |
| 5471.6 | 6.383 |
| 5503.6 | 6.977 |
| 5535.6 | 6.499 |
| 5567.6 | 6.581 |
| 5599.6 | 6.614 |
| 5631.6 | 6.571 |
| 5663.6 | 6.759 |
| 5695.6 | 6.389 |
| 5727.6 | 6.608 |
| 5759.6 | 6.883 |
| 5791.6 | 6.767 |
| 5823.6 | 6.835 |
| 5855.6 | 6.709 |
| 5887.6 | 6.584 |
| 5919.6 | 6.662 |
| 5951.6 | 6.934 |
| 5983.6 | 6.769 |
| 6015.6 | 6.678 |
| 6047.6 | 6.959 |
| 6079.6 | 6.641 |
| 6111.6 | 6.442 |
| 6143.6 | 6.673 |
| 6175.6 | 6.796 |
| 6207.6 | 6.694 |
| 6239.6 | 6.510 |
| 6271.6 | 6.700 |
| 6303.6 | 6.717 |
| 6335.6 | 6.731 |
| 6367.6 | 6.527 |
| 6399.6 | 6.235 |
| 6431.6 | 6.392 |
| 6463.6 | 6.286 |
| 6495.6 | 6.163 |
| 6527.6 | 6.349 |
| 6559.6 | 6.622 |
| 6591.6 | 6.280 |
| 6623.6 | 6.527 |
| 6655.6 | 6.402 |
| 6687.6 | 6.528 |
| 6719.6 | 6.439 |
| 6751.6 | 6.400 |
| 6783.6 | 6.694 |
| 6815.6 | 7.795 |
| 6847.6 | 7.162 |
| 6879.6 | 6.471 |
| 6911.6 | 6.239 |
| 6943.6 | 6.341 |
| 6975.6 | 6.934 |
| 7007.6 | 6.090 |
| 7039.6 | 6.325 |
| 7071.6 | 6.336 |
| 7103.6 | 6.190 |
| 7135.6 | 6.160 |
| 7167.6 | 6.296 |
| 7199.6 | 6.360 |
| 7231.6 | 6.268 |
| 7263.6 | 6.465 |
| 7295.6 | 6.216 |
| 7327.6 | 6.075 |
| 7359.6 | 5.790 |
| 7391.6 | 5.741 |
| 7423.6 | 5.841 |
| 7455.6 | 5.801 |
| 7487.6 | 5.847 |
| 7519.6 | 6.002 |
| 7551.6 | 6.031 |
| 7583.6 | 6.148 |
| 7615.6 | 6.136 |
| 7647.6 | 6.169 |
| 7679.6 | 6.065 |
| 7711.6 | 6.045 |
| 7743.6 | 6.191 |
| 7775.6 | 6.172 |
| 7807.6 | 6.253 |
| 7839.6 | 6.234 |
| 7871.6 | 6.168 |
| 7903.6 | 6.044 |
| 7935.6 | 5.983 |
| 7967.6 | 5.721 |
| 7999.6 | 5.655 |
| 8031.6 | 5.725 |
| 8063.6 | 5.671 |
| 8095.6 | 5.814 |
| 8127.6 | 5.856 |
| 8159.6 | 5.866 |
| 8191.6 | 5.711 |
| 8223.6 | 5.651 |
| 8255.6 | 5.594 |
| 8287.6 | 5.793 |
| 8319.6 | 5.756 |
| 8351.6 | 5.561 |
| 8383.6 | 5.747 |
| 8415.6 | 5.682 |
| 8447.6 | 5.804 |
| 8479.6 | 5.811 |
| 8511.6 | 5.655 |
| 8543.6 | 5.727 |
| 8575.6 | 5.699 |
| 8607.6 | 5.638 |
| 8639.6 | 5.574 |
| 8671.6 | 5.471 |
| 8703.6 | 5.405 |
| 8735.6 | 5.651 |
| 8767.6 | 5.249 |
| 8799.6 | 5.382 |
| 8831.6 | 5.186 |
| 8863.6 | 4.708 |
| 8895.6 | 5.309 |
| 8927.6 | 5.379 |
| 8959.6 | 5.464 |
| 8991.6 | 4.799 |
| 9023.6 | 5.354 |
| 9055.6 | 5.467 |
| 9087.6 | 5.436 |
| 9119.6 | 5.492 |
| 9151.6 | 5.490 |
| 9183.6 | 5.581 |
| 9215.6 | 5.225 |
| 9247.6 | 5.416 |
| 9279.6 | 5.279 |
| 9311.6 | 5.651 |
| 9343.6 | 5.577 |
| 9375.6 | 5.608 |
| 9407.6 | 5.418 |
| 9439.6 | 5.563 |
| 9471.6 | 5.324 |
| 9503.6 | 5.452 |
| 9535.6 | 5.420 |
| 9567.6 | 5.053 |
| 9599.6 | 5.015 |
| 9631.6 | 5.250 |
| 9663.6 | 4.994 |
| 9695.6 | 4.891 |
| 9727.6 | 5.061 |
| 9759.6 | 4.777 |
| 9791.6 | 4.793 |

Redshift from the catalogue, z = 0.04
